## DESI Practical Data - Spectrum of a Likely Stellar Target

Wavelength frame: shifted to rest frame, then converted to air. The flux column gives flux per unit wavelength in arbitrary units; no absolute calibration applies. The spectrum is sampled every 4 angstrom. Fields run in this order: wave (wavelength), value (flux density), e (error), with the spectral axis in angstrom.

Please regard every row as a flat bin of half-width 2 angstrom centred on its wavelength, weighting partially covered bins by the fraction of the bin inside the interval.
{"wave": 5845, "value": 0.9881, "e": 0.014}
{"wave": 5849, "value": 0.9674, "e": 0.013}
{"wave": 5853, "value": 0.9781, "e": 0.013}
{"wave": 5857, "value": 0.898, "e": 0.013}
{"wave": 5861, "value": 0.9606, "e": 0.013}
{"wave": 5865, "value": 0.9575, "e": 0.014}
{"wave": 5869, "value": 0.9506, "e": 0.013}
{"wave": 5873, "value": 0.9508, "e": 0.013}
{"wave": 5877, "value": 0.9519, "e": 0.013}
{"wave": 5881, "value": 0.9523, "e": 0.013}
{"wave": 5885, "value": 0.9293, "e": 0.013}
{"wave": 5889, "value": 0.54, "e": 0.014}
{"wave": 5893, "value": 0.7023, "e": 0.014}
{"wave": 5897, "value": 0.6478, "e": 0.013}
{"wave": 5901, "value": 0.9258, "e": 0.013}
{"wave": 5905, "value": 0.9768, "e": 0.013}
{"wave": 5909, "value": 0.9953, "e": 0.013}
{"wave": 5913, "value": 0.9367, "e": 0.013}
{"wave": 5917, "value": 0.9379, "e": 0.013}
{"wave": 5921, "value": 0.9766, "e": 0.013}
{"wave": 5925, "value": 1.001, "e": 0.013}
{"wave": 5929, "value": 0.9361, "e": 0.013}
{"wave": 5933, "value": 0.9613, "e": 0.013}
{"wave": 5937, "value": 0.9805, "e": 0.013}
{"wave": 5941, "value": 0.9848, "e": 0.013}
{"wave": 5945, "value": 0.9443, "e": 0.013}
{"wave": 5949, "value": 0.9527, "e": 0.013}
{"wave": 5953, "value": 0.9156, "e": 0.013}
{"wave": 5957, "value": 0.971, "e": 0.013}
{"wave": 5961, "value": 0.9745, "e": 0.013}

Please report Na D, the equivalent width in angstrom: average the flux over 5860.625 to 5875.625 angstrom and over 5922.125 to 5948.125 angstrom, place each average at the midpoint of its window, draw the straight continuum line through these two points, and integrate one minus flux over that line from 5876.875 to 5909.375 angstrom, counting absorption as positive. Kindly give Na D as 4.26 angstrom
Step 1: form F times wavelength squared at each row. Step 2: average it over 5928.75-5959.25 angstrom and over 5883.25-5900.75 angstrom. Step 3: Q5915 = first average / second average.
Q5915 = 1.35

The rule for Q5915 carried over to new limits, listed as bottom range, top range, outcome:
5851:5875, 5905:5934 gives 1.04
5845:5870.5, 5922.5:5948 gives 1.04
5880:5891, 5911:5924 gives 1.22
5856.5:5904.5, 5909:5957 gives 1.13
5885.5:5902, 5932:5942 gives 1.39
